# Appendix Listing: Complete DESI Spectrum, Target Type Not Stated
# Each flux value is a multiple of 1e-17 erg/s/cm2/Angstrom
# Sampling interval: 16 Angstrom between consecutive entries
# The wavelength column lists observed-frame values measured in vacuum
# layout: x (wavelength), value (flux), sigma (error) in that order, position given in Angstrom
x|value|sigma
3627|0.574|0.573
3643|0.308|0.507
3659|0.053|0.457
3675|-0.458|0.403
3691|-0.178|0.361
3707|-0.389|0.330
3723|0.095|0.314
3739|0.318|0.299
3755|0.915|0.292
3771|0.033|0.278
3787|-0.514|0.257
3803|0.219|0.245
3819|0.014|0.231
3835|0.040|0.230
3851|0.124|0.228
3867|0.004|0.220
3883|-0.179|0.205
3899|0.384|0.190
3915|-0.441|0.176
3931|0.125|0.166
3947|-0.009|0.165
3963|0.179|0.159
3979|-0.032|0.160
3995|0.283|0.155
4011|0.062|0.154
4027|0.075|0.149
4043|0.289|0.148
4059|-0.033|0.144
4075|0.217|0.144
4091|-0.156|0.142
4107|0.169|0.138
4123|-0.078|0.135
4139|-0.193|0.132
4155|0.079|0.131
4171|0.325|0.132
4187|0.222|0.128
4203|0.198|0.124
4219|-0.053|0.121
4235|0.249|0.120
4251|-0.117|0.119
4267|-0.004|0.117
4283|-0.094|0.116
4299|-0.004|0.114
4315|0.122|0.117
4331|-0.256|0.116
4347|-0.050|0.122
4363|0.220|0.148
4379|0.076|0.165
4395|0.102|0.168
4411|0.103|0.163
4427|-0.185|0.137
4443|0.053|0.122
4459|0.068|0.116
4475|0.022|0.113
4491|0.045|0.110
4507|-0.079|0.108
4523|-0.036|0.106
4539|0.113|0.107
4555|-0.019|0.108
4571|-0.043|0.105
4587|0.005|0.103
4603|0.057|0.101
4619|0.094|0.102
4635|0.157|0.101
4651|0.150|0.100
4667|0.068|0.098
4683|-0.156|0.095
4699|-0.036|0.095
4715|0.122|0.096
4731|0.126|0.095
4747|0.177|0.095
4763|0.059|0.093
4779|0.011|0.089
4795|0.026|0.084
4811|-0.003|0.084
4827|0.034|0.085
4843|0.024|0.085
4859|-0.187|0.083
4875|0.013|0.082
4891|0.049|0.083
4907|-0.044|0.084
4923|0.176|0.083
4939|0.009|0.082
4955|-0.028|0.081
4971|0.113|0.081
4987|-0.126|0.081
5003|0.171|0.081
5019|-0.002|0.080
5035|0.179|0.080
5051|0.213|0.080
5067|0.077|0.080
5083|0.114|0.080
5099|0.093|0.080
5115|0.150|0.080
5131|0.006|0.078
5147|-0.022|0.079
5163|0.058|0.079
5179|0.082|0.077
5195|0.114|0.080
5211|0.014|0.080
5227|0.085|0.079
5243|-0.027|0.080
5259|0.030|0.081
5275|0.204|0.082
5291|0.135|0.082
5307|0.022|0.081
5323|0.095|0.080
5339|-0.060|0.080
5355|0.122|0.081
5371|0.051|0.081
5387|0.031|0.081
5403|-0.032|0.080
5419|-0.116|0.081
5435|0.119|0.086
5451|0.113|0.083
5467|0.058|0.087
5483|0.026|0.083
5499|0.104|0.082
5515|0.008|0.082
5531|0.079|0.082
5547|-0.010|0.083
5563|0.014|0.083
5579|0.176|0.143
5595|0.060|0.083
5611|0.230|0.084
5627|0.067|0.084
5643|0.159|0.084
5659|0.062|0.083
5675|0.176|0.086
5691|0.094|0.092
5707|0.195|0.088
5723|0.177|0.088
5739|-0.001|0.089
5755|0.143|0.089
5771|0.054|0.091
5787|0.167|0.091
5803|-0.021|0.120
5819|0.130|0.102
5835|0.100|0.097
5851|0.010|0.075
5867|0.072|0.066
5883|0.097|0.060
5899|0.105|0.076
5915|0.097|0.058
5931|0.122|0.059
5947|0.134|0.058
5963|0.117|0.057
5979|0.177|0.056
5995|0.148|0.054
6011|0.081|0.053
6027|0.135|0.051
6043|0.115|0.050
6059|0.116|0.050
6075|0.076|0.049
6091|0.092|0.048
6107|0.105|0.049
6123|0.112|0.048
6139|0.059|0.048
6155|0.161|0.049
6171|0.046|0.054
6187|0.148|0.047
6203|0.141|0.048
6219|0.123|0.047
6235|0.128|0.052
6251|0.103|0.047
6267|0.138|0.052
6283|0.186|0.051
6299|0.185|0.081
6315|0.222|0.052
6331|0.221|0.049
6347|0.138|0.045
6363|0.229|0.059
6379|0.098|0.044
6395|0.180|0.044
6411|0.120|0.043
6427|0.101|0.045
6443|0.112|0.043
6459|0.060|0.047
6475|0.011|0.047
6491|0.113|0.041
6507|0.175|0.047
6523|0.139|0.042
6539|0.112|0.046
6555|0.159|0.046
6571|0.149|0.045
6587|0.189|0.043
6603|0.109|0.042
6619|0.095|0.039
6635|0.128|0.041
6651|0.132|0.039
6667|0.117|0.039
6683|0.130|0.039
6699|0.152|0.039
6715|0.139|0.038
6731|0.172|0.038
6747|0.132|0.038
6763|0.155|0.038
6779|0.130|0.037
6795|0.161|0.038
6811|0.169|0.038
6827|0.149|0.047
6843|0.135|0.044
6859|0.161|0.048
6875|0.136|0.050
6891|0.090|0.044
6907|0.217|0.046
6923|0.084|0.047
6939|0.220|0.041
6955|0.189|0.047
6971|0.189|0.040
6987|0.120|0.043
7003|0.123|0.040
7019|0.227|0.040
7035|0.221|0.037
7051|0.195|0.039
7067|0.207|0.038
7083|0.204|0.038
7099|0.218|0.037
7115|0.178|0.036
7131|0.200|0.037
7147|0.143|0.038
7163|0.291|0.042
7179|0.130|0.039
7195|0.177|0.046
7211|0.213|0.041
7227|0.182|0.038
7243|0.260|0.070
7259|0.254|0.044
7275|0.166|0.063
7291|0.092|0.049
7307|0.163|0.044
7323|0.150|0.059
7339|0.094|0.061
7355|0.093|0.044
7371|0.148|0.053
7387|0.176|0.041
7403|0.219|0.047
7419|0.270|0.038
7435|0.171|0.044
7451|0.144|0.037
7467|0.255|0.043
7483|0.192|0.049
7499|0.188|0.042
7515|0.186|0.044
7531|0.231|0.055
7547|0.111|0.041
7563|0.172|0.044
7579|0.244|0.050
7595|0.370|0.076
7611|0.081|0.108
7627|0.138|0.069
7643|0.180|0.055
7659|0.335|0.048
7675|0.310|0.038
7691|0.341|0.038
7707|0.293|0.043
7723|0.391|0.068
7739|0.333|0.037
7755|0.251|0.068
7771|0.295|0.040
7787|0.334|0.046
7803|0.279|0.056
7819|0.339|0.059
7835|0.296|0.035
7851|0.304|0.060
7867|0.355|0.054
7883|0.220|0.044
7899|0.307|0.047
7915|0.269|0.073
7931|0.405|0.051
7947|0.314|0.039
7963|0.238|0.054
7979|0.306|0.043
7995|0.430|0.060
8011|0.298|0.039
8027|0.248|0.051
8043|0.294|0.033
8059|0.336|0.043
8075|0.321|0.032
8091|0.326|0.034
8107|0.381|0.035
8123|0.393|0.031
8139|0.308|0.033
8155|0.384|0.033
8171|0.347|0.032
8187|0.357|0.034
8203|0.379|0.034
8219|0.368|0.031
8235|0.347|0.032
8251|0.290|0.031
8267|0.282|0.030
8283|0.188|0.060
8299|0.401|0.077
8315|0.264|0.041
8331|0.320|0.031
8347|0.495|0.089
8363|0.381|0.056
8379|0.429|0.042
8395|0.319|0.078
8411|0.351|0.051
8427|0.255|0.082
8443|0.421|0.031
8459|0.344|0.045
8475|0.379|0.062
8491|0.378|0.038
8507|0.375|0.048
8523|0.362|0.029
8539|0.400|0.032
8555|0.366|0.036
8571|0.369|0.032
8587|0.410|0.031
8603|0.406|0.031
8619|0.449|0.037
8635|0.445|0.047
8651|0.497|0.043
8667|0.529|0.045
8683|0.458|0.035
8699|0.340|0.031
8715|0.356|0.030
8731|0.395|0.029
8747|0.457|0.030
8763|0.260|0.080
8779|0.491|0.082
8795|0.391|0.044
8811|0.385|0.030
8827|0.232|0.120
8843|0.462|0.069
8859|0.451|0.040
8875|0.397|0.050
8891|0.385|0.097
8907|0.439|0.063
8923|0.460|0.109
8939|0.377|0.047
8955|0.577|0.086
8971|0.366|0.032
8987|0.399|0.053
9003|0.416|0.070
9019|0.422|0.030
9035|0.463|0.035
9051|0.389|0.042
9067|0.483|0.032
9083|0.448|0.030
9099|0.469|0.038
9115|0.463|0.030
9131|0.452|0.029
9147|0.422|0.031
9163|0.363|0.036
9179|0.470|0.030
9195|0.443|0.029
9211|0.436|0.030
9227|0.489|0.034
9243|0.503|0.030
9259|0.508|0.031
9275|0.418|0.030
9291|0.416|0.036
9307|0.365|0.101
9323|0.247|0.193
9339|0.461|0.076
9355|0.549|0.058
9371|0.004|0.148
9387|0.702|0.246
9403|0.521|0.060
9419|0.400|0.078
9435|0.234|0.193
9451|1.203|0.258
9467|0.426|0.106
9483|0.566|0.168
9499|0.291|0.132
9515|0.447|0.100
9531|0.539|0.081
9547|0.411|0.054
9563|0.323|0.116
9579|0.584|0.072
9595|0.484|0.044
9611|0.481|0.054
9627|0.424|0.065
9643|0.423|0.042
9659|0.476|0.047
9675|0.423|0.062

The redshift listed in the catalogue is 0.921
